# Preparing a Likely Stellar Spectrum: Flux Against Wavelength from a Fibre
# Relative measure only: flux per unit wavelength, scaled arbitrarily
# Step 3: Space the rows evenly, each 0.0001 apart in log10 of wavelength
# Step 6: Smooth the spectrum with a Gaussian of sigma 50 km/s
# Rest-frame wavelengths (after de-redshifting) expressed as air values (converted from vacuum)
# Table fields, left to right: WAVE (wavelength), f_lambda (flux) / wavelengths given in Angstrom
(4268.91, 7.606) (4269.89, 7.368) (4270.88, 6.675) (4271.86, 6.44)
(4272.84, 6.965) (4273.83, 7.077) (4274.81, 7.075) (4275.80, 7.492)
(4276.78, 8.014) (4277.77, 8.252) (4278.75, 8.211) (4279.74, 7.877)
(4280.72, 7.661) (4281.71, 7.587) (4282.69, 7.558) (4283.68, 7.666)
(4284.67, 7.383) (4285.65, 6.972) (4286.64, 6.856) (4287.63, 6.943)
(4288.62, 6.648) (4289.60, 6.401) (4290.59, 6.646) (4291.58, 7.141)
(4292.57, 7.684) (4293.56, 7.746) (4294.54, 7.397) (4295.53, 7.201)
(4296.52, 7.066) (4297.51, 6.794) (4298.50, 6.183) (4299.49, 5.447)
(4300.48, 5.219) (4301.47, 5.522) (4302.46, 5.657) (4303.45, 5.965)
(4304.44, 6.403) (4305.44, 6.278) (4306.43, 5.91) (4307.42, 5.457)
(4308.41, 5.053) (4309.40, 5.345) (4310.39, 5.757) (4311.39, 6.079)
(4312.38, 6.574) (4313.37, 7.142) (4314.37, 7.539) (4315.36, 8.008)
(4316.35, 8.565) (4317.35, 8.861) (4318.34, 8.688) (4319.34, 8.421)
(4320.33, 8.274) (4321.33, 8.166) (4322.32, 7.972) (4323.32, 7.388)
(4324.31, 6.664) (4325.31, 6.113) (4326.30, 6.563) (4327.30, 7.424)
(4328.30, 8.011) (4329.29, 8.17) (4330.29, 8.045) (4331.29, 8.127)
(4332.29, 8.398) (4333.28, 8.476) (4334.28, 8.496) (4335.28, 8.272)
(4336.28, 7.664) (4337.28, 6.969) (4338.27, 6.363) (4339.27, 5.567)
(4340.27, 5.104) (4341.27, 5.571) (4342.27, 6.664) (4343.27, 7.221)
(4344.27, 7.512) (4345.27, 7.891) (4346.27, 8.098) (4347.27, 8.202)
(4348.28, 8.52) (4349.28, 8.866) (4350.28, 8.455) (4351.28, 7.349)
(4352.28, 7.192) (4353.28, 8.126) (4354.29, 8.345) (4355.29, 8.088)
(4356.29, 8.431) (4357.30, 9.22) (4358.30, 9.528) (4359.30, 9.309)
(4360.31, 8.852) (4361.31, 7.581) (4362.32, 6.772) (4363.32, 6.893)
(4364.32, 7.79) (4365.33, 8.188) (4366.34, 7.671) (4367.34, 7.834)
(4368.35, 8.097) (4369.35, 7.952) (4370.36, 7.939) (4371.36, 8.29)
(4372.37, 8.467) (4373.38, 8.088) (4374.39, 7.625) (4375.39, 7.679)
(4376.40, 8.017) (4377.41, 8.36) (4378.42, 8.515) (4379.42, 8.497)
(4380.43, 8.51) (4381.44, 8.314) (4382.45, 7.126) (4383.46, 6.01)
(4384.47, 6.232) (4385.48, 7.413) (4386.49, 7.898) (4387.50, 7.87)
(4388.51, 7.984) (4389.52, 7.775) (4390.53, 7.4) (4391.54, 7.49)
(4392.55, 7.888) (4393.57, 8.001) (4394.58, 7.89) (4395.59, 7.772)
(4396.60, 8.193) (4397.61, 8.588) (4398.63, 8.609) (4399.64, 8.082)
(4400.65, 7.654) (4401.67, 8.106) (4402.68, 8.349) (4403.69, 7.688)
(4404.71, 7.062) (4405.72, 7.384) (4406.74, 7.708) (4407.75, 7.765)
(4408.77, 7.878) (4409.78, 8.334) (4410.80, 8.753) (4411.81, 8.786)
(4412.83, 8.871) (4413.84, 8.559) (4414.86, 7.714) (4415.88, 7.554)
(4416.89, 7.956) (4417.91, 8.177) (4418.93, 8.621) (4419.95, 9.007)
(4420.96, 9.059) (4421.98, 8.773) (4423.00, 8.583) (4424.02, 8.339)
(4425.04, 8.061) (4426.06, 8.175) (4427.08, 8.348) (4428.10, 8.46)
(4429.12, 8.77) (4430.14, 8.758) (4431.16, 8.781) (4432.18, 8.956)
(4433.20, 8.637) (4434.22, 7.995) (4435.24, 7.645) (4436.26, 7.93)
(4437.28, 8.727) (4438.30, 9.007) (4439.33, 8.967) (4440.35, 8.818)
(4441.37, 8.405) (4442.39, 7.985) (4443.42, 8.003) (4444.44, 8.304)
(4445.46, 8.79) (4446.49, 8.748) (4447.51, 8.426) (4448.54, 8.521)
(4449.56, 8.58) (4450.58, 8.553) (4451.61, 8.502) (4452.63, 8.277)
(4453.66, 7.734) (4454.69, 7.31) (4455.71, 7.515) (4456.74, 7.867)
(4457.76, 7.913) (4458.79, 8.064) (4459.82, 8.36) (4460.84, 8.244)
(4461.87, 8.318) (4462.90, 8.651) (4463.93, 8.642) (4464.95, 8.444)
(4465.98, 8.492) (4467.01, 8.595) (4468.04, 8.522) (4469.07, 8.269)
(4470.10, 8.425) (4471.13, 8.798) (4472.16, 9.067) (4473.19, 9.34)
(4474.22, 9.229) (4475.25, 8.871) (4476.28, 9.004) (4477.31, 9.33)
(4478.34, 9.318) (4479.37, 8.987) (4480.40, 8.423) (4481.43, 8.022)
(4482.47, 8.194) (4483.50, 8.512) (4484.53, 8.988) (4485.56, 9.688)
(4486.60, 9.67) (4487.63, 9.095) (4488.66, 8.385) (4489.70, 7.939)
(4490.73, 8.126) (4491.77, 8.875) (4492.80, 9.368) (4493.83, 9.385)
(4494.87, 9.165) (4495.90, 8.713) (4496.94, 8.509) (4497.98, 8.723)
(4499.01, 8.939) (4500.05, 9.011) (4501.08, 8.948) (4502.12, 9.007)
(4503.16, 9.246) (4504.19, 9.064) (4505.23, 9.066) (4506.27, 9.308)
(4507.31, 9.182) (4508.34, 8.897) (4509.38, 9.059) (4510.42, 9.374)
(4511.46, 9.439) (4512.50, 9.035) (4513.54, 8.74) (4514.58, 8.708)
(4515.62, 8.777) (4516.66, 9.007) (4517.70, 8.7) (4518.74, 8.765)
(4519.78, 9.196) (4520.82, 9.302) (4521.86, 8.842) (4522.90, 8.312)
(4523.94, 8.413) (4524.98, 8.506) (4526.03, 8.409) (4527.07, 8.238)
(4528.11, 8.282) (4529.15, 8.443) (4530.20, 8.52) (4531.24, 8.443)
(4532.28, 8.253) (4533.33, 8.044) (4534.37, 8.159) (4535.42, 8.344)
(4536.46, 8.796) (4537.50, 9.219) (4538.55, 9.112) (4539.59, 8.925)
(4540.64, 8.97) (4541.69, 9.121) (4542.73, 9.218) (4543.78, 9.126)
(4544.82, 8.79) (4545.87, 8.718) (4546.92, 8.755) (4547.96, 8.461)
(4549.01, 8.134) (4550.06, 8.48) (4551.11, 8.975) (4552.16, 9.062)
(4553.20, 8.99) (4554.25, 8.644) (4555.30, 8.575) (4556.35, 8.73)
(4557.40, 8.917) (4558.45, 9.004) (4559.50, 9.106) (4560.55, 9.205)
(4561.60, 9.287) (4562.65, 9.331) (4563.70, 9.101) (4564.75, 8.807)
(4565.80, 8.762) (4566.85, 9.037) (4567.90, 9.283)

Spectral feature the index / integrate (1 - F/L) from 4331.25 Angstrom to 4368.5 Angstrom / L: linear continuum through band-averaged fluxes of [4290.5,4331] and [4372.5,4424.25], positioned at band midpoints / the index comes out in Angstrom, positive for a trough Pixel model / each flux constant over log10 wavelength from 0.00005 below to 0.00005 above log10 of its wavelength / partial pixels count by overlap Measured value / -1.75 Angstrom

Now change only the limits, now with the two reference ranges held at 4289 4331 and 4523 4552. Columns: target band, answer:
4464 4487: -1.8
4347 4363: -2.2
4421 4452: -2.4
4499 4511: -1.0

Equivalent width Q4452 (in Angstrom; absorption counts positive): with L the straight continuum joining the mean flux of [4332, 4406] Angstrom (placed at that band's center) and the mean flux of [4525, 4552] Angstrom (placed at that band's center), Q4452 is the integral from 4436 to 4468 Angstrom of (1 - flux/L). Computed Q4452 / -0.52 Angstrom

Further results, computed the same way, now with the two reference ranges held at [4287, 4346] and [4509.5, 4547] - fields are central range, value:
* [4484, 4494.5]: -0.65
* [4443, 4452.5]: -0.47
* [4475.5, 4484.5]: -0.42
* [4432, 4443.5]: -0.60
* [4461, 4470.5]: -0.28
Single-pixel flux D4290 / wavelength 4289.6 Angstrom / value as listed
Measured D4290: 6.401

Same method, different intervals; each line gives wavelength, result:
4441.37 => 8.405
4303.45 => 5.965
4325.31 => 6.113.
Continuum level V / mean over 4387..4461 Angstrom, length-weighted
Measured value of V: 8.23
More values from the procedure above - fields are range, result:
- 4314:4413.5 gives 7.86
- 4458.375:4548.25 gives 8.78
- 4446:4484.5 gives 8.5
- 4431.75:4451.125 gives 8.47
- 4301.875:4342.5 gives 7.08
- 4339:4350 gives 7.26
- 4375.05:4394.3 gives 7.74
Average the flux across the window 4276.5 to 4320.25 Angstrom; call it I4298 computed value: 6.96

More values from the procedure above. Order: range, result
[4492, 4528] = 8.92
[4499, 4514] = 9.09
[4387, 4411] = 7.91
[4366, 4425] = 8.02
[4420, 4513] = 8.65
